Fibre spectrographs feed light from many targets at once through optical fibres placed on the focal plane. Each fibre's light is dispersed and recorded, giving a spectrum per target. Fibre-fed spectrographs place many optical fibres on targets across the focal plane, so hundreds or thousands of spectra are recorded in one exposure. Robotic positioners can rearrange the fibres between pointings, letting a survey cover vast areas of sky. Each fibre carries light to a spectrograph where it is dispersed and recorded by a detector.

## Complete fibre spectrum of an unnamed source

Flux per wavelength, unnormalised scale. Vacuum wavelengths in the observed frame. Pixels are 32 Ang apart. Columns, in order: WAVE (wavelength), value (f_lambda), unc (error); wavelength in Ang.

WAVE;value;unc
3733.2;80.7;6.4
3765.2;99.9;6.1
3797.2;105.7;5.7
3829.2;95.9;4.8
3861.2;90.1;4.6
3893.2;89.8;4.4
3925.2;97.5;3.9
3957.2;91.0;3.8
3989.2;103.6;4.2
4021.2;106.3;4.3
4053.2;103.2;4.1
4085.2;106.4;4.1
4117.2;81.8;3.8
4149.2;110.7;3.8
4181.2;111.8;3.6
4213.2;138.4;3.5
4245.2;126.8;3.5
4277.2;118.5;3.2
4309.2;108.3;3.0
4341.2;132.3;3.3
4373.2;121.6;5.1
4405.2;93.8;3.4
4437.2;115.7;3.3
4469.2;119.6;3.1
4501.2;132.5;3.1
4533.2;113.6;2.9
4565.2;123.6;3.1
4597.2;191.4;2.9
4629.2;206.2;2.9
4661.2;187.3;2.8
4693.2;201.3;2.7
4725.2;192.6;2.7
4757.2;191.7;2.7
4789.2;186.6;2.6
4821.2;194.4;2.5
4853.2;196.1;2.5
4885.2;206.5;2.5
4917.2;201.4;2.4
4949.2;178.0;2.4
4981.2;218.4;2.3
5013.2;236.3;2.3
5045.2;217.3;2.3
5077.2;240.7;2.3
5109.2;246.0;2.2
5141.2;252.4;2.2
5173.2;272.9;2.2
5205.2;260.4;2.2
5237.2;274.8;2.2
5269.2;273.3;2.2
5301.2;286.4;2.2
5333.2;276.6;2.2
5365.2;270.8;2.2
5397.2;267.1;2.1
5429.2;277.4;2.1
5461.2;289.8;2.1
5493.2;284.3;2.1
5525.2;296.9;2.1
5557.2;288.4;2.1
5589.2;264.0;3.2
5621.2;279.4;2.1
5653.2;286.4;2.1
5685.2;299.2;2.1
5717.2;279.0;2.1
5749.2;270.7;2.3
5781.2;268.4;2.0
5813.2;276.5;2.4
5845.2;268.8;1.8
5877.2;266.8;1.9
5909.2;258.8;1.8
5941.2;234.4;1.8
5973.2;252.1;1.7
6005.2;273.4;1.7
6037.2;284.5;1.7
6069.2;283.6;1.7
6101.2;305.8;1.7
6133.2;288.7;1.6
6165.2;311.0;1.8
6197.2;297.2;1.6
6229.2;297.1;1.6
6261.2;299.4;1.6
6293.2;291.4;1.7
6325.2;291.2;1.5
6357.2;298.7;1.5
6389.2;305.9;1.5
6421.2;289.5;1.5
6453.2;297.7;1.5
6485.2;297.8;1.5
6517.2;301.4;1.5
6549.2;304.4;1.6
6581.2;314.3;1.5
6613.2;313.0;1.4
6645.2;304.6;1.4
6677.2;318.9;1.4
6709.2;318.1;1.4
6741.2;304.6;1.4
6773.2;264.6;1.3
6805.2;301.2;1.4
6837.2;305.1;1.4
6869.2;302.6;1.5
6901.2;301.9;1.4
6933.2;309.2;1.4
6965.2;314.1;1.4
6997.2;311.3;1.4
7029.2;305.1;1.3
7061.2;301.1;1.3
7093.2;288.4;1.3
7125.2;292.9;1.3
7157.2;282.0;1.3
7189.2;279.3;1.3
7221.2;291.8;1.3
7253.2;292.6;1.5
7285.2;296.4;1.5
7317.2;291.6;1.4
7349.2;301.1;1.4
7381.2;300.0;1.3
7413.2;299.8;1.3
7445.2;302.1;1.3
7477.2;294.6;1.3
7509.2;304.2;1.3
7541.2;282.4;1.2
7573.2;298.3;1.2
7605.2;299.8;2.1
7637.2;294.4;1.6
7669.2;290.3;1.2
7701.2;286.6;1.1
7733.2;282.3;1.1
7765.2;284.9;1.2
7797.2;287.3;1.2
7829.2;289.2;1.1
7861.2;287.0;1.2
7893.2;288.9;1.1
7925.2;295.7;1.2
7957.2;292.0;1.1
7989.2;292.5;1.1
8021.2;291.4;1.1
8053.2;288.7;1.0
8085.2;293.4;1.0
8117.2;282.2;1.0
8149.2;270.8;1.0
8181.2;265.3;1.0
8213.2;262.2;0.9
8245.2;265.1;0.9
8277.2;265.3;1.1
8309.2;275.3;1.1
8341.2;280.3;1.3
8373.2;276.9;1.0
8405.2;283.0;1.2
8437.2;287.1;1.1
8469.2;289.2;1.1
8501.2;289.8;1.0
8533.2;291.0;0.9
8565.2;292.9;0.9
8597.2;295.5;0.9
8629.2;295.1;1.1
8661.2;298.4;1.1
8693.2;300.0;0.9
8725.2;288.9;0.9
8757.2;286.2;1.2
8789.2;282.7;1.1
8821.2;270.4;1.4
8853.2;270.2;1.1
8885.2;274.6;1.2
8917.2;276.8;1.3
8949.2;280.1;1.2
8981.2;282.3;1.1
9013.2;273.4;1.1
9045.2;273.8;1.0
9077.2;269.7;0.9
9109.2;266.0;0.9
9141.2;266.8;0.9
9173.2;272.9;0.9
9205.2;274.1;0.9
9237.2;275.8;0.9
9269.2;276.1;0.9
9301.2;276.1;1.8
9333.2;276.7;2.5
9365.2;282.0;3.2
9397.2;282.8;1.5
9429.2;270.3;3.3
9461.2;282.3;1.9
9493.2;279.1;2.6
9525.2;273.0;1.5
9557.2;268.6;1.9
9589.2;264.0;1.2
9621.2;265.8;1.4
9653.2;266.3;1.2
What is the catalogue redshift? 0.149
